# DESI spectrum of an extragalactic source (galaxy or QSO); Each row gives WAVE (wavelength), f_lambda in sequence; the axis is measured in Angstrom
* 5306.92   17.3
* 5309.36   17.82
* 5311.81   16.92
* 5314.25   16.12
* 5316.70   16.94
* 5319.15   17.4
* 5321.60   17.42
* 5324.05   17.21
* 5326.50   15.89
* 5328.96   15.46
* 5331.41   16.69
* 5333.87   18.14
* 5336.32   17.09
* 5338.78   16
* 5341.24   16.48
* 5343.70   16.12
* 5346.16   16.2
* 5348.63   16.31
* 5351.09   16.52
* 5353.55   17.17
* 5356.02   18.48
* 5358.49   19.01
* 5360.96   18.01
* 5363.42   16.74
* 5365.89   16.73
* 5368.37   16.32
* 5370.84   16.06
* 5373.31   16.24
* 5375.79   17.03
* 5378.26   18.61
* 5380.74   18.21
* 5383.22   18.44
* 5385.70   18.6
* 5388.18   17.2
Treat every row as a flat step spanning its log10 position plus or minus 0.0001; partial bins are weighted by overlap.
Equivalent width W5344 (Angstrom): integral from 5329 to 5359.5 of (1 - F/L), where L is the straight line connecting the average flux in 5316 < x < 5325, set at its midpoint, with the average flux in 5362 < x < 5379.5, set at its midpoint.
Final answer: 0.2 Angstrom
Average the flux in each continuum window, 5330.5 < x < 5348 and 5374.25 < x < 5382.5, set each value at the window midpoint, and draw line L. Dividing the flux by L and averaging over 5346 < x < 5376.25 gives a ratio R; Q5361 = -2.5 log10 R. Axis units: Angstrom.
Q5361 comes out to 0.02 mag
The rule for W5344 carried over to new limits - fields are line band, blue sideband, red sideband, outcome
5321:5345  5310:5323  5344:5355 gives 0.21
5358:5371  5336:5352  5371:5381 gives -0.14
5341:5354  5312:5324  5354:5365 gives 0.92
